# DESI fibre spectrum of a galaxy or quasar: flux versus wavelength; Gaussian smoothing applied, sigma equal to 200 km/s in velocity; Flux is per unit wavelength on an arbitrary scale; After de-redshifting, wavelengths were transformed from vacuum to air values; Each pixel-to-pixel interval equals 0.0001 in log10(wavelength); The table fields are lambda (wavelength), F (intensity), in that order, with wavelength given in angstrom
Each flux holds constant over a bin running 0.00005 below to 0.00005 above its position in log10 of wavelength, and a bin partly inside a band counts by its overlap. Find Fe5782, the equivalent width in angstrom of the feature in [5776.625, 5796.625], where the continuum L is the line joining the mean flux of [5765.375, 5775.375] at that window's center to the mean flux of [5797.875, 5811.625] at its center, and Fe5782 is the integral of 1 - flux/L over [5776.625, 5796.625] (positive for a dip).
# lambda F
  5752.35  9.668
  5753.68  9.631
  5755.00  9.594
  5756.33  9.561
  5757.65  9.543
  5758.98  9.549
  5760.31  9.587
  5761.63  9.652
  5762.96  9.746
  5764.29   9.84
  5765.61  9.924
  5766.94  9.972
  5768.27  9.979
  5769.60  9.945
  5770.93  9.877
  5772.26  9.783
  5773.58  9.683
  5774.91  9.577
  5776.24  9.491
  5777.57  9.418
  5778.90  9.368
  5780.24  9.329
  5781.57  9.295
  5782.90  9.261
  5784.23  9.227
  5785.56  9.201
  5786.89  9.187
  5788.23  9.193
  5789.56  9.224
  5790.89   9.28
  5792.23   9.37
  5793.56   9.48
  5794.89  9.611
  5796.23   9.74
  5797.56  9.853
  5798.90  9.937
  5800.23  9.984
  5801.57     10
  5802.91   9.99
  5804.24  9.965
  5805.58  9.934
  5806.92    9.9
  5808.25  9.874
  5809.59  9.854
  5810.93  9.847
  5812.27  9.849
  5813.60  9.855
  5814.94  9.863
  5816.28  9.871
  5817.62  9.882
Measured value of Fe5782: 1.1 angstrom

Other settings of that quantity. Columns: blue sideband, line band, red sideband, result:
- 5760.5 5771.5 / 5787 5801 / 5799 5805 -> 0.56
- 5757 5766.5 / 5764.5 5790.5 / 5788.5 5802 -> 0.38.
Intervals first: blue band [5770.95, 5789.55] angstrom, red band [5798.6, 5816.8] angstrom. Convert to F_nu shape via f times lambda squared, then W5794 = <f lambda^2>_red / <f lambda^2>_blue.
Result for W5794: 1.06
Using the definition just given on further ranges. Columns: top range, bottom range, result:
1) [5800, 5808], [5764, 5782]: 1.04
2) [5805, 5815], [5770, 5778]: 1.03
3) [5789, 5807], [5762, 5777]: 1.00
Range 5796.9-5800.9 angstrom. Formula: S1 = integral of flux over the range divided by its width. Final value 9.92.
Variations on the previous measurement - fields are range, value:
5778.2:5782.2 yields 9.31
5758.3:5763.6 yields 9.62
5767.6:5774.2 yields 9.86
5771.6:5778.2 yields 9.6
